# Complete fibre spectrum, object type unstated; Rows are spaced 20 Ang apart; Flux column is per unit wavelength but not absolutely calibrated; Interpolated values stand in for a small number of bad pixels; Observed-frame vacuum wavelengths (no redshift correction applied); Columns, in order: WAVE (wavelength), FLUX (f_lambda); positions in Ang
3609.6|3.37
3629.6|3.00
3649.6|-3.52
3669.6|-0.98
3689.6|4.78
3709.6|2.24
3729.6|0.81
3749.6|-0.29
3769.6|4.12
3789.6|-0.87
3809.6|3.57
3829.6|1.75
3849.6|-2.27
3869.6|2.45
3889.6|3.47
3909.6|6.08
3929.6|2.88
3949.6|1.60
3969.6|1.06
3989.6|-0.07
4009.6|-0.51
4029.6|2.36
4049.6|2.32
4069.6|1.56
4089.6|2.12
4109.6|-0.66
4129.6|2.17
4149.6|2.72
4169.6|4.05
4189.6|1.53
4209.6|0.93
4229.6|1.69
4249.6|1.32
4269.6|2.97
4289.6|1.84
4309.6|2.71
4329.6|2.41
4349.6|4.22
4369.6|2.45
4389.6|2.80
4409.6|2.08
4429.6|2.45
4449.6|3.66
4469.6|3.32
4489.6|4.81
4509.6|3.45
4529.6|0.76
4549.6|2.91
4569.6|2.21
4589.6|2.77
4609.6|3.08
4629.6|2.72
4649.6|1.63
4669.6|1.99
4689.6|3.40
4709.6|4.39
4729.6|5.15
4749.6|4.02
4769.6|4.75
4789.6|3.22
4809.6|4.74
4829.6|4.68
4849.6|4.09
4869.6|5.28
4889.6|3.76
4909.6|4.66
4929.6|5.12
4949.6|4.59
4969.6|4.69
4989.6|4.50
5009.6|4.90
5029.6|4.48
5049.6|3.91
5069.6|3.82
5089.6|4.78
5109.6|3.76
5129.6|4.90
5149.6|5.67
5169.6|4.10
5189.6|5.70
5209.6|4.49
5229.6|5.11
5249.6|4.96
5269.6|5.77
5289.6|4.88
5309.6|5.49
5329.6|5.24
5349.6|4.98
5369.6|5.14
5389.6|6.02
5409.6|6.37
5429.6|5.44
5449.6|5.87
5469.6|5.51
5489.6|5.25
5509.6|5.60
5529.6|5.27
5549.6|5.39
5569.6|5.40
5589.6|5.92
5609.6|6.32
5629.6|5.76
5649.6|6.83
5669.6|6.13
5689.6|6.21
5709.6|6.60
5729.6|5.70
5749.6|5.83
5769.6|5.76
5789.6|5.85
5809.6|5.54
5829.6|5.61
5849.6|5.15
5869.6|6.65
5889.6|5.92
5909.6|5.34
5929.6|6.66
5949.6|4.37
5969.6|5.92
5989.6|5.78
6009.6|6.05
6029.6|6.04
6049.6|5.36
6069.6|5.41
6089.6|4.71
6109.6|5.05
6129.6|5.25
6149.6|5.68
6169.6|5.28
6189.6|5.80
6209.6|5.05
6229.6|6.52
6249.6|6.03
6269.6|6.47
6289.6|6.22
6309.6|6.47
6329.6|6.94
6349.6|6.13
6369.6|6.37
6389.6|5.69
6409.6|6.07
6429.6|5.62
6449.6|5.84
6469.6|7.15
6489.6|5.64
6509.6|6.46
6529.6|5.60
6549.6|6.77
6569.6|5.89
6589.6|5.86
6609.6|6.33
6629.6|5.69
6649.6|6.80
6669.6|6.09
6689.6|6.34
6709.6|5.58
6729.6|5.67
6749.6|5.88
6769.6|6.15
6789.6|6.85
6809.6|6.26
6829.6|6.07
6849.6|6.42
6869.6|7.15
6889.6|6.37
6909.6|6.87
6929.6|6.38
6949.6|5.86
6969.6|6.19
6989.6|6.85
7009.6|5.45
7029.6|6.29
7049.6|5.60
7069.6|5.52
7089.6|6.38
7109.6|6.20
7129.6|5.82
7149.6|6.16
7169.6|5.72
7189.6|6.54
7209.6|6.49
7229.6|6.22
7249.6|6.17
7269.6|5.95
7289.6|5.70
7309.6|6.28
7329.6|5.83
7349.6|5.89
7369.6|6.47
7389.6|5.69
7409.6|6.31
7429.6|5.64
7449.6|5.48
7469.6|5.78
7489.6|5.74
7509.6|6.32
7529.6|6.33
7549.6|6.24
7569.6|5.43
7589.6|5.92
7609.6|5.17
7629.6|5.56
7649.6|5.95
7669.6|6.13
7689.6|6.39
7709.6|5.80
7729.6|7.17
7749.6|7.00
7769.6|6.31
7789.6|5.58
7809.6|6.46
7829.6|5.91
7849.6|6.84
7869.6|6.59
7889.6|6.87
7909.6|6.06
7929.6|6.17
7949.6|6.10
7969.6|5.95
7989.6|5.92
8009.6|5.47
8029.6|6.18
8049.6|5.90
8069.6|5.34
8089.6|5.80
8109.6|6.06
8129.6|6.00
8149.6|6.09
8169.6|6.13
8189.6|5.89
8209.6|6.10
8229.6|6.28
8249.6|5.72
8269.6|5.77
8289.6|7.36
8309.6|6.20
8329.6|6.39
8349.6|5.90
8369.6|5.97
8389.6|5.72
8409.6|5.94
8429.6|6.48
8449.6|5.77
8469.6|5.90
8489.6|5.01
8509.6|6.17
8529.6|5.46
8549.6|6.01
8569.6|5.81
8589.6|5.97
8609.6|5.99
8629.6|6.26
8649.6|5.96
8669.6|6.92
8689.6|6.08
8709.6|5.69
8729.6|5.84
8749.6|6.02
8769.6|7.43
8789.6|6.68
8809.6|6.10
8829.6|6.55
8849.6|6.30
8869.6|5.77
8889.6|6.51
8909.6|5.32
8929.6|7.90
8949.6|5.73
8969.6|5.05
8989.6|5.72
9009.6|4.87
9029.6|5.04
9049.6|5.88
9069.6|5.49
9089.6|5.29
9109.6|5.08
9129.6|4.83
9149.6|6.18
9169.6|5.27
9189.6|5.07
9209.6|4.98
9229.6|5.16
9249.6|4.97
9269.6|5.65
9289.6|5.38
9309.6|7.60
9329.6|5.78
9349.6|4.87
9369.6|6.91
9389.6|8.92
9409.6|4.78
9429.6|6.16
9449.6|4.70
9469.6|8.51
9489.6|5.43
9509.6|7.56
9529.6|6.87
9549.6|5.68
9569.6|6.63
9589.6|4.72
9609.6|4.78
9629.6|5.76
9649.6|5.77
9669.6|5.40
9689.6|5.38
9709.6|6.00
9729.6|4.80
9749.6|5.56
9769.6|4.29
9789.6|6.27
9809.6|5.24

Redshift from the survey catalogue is 0.18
